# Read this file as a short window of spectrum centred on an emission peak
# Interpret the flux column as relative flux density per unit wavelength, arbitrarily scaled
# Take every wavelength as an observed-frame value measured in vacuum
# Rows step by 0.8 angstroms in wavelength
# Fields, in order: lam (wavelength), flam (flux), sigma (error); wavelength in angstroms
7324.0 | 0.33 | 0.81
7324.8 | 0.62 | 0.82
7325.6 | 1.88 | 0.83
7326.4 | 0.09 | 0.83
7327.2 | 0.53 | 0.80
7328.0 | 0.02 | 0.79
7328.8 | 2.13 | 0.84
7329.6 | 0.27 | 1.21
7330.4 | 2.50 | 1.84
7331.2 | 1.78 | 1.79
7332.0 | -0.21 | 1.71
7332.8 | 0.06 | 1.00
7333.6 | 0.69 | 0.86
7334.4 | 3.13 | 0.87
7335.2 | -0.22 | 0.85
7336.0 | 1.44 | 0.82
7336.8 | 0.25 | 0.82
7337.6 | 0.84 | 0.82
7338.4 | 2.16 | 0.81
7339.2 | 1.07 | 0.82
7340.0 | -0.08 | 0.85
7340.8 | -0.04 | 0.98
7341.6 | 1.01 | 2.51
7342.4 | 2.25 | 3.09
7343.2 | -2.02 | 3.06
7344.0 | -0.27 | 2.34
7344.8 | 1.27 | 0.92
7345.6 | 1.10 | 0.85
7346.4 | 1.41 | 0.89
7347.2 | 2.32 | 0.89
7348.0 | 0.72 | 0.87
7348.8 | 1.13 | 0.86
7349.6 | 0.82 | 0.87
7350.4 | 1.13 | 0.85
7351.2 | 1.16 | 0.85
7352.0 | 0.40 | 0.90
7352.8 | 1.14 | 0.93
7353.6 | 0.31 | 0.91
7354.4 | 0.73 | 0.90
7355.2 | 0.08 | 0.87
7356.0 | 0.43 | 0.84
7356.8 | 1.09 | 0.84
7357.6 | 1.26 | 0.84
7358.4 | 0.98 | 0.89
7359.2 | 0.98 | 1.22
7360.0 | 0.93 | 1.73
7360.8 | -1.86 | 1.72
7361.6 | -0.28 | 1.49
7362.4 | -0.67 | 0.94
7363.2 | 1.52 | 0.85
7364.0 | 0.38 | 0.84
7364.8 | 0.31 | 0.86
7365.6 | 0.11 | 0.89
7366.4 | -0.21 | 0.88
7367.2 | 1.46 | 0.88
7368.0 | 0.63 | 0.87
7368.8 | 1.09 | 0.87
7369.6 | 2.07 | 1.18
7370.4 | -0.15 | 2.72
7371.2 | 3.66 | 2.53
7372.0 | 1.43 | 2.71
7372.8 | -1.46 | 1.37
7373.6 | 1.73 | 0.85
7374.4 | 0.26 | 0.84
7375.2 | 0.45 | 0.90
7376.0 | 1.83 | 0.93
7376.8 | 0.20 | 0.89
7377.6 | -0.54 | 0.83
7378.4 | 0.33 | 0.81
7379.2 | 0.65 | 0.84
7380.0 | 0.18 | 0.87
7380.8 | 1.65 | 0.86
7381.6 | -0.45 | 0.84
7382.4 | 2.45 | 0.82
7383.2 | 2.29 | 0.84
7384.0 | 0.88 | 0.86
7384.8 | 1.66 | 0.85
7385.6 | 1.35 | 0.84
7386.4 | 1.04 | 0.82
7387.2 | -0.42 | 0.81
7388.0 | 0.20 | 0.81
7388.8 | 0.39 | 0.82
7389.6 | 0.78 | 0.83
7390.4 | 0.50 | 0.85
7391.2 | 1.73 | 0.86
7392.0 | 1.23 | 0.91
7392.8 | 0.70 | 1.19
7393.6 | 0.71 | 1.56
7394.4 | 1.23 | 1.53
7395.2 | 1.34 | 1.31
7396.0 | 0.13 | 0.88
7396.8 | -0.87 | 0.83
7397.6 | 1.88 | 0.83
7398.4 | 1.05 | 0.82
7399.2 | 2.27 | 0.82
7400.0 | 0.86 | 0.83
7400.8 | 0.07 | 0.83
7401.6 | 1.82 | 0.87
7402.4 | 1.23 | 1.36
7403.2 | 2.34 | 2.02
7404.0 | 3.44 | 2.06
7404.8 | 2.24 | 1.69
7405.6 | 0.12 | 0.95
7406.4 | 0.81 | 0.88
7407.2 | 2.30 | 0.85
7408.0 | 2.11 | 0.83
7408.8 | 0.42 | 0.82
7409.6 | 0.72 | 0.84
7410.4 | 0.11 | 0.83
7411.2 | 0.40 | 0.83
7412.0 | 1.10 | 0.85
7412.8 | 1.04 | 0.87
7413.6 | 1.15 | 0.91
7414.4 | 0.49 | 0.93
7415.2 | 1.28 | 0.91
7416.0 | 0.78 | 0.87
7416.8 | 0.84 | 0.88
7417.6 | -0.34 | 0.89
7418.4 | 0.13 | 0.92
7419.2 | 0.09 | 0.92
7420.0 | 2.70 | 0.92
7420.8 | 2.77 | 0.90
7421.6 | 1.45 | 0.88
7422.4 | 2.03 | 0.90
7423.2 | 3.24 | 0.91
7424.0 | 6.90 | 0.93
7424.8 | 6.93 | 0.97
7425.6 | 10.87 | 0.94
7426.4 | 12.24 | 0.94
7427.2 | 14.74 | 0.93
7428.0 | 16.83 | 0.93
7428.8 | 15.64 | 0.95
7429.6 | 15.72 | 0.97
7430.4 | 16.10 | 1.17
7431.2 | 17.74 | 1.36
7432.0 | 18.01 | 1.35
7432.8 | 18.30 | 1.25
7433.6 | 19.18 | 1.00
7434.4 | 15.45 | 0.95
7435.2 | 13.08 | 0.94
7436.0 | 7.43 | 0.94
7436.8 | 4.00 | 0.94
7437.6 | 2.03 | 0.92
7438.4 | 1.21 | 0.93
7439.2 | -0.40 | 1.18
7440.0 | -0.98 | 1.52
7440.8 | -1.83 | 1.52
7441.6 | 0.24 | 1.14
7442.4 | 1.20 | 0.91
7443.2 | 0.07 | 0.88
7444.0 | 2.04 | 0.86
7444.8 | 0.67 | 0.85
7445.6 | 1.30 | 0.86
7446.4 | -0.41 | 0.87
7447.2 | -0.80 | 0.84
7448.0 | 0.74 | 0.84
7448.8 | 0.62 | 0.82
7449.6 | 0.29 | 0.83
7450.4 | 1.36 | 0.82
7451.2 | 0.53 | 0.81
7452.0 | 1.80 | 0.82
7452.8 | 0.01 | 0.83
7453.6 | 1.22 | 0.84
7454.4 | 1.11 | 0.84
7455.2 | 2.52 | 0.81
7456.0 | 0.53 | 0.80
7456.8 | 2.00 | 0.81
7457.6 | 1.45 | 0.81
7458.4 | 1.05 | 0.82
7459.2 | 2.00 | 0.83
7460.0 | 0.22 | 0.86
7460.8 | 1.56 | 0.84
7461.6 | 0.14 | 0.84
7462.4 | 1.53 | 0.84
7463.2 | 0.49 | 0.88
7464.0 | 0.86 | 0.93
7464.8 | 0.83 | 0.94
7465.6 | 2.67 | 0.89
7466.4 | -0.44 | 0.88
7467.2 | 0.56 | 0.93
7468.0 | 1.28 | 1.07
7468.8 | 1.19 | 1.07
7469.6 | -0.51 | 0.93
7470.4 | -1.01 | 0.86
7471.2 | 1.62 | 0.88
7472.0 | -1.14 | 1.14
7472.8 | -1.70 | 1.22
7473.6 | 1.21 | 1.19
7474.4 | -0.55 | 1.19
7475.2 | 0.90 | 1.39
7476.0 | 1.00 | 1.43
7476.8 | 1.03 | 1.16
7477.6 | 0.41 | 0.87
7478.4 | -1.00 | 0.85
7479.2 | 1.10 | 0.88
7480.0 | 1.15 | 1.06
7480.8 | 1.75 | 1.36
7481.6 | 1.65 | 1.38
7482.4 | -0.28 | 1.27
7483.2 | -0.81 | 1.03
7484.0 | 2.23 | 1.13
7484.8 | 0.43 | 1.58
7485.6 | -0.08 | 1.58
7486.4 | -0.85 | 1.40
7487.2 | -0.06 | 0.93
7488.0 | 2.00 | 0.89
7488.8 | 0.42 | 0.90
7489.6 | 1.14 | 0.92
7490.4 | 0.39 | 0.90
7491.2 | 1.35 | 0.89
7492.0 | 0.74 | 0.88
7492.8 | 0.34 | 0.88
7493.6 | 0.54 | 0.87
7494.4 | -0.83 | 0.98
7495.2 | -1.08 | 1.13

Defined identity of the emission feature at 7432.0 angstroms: [O II] 3727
